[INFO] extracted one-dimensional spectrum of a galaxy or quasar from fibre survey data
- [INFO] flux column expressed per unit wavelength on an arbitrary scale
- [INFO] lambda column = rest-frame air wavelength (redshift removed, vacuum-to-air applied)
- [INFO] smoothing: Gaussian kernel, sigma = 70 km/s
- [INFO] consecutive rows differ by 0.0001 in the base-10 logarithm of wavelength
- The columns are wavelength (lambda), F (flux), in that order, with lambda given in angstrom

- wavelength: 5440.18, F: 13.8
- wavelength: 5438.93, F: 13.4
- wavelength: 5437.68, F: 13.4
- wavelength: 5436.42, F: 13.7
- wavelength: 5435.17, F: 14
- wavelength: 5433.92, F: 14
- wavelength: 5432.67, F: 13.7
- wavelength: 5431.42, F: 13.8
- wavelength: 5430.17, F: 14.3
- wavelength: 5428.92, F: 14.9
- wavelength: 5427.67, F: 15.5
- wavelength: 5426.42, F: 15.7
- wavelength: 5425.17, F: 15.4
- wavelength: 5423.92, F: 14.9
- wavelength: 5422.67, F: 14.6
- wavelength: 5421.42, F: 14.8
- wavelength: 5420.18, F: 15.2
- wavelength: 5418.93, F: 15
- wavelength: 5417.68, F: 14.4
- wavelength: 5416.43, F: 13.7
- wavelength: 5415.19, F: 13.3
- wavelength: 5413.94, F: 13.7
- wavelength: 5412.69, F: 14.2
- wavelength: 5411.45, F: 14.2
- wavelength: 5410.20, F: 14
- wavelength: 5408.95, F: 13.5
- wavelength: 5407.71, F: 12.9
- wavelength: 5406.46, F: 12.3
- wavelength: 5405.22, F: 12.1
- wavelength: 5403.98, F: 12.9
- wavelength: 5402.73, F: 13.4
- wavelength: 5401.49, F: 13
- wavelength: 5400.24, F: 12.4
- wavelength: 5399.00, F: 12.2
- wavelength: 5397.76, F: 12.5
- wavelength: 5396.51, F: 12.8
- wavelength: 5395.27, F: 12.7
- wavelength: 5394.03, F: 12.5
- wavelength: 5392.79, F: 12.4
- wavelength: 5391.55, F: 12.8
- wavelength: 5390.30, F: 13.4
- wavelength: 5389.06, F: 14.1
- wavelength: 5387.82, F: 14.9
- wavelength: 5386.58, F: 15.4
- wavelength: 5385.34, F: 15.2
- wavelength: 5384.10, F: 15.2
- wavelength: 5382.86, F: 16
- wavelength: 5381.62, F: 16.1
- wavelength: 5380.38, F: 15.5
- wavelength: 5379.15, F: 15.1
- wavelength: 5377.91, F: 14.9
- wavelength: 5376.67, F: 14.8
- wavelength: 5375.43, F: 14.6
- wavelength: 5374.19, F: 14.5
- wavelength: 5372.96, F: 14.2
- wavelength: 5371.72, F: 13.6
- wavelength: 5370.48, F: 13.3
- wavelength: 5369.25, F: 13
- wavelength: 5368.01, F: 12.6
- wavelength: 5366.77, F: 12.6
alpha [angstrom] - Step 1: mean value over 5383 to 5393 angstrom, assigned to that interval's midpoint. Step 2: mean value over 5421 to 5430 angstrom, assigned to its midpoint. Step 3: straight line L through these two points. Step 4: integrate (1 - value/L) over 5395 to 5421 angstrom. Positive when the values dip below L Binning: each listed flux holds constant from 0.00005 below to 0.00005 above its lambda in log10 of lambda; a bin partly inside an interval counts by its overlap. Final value 2.4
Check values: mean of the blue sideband 14.3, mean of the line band 13.4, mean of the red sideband 15.1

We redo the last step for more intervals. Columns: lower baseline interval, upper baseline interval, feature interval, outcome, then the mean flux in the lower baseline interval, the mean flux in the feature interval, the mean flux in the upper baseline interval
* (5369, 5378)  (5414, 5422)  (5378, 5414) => 1.30 angstrom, 14.1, 13.7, 14.4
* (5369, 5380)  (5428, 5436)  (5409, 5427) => -0.35 angstrom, 14.3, 14.5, 14.2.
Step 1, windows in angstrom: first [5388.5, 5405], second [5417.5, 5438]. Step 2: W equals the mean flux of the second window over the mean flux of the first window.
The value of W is 1.1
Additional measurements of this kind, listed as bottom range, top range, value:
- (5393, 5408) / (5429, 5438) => 1.10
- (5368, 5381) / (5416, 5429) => 1.05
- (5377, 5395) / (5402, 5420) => 0.94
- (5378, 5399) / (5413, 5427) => 1.03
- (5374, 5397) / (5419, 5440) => 1.01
